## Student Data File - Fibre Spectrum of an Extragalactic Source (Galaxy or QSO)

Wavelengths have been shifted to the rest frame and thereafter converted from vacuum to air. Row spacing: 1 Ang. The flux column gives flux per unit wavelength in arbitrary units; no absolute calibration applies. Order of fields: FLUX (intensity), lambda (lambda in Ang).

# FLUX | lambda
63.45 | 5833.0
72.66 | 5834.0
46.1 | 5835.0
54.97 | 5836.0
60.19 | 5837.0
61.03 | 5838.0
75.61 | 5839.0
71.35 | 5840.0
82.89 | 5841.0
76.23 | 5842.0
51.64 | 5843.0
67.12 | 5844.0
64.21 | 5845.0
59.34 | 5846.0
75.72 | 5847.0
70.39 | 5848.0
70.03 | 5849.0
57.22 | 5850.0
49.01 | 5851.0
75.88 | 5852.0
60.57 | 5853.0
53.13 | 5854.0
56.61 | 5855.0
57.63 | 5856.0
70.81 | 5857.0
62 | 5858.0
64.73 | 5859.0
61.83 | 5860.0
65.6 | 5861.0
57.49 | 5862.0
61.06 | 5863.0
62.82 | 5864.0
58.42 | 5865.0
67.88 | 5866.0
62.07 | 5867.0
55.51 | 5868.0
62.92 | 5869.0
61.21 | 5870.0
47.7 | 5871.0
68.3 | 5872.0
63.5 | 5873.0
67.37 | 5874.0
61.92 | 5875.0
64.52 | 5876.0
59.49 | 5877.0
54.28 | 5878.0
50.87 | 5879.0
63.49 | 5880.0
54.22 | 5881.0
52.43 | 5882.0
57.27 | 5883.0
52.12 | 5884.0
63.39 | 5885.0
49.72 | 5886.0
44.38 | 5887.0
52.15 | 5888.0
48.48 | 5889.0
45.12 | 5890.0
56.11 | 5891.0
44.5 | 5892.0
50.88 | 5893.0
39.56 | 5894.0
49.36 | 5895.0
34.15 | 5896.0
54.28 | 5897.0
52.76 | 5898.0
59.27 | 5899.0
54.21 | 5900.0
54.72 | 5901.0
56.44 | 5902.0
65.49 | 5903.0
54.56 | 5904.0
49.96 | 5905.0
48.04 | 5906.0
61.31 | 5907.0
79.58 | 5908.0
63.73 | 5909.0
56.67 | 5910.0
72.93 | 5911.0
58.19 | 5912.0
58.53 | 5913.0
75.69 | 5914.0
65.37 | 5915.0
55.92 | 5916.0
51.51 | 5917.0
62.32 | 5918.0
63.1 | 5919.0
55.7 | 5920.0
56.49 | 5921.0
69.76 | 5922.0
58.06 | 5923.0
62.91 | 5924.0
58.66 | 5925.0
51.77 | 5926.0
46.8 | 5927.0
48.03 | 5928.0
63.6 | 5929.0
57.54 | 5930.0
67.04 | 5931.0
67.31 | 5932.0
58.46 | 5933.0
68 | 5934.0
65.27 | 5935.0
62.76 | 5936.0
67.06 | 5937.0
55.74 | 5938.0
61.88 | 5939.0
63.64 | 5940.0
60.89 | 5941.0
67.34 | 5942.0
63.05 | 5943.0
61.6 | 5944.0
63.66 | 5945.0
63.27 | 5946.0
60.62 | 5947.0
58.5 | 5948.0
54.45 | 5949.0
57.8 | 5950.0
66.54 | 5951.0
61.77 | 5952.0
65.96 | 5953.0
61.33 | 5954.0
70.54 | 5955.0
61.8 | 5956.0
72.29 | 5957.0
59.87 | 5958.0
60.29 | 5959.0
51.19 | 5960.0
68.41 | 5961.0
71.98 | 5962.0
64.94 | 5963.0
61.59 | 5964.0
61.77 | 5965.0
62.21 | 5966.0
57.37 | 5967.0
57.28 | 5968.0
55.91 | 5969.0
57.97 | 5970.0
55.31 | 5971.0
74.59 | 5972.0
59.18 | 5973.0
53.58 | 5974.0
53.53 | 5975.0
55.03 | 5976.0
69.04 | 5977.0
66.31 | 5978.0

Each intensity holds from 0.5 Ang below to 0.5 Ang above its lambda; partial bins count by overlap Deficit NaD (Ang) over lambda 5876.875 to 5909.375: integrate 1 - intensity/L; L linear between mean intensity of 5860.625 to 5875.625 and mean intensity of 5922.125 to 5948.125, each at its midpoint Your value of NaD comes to 4.05 Ang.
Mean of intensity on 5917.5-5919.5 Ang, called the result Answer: 62.7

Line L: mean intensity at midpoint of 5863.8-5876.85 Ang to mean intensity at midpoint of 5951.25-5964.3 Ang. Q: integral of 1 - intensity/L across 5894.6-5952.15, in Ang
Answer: 3.1 Ang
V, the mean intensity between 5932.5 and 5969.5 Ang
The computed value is 62.4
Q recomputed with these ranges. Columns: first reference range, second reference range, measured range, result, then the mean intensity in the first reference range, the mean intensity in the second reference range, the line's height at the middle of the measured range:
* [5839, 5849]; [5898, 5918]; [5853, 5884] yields 2.62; 69.2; 60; 65.7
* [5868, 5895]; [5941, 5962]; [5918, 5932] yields 0.22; 55.1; 62.7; 59.8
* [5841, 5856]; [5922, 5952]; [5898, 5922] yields 0.69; 63.8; 60.9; 61.8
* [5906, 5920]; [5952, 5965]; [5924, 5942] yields 0.77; 62.6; 64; 63.2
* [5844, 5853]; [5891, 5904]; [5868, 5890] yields -0.02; 65.1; 51.6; 56.7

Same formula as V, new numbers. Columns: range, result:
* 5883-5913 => 54.3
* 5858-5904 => 56.4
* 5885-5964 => 59.1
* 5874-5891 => 55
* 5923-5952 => 60.8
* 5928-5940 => 62.5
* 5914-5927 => 59.4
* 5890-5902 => 50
